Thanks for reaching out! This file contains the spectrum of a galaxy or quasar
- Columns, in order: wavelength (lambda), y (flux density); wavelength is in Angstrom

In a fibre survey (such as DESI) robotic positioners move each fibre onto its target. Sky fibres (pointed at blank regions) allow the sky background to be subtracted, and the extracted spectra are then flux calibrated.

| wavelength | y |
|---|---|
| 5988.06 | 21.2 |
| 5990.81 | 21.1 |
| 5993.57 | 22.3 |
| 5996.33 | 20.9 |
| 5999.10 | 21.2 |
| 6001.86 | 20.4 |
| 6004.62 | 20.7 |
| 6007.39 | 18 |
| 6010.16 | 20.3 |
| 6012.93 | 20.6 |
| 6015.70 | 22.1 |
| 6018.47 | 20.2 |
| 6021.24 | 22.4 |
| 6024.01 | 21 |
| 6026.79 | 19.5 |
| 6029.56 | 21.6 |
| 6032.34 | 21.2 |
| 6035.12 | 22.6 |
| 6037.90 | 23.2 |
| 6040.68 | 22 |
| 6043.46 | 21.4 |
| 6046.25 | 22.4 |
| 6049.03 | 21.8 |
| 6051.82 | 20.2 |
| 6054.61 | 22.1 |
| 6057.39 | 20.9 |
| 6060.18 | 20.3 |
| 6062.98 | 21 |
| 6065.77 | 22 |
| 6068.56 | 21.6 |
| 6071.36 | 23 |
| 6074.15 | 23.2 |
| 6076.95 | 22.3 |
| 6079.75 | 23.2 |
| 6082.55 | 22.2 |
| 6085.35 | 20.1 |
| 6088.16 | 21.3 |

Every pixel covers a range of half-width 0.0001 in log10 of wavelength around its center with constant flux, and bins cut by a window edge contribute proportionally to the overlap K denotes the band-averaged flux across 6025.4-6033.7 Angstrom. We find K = 20.8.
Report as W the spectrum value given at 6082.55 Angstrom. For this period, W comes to 22.2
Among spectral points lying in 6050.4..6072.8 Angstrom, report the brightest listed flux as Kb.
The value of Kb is 23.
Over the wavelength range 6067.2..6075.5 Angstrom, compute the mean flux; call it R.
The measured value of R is 22.6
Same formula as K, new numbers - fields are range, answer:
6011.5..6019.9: 21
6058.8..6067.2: 21.1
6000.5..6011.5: 19.8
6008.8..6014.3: 20.4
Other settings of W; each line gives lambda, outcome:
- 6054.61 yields 22.1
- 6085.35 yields 20.1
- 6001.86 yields 20.4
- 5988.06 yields 21.2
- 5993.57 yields 22.3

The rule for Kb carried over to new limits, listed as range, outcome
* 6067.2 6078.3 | 23.2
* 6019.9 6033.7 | 22.4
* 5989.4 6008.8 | 22.3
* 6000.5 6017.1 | 22.1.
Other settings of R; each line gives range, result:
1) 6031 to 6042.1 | 22.3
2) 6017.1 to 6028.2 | 20.8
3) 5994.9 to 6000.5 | 21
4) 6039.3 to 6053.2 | 21.6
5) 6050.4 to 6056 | 21.1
